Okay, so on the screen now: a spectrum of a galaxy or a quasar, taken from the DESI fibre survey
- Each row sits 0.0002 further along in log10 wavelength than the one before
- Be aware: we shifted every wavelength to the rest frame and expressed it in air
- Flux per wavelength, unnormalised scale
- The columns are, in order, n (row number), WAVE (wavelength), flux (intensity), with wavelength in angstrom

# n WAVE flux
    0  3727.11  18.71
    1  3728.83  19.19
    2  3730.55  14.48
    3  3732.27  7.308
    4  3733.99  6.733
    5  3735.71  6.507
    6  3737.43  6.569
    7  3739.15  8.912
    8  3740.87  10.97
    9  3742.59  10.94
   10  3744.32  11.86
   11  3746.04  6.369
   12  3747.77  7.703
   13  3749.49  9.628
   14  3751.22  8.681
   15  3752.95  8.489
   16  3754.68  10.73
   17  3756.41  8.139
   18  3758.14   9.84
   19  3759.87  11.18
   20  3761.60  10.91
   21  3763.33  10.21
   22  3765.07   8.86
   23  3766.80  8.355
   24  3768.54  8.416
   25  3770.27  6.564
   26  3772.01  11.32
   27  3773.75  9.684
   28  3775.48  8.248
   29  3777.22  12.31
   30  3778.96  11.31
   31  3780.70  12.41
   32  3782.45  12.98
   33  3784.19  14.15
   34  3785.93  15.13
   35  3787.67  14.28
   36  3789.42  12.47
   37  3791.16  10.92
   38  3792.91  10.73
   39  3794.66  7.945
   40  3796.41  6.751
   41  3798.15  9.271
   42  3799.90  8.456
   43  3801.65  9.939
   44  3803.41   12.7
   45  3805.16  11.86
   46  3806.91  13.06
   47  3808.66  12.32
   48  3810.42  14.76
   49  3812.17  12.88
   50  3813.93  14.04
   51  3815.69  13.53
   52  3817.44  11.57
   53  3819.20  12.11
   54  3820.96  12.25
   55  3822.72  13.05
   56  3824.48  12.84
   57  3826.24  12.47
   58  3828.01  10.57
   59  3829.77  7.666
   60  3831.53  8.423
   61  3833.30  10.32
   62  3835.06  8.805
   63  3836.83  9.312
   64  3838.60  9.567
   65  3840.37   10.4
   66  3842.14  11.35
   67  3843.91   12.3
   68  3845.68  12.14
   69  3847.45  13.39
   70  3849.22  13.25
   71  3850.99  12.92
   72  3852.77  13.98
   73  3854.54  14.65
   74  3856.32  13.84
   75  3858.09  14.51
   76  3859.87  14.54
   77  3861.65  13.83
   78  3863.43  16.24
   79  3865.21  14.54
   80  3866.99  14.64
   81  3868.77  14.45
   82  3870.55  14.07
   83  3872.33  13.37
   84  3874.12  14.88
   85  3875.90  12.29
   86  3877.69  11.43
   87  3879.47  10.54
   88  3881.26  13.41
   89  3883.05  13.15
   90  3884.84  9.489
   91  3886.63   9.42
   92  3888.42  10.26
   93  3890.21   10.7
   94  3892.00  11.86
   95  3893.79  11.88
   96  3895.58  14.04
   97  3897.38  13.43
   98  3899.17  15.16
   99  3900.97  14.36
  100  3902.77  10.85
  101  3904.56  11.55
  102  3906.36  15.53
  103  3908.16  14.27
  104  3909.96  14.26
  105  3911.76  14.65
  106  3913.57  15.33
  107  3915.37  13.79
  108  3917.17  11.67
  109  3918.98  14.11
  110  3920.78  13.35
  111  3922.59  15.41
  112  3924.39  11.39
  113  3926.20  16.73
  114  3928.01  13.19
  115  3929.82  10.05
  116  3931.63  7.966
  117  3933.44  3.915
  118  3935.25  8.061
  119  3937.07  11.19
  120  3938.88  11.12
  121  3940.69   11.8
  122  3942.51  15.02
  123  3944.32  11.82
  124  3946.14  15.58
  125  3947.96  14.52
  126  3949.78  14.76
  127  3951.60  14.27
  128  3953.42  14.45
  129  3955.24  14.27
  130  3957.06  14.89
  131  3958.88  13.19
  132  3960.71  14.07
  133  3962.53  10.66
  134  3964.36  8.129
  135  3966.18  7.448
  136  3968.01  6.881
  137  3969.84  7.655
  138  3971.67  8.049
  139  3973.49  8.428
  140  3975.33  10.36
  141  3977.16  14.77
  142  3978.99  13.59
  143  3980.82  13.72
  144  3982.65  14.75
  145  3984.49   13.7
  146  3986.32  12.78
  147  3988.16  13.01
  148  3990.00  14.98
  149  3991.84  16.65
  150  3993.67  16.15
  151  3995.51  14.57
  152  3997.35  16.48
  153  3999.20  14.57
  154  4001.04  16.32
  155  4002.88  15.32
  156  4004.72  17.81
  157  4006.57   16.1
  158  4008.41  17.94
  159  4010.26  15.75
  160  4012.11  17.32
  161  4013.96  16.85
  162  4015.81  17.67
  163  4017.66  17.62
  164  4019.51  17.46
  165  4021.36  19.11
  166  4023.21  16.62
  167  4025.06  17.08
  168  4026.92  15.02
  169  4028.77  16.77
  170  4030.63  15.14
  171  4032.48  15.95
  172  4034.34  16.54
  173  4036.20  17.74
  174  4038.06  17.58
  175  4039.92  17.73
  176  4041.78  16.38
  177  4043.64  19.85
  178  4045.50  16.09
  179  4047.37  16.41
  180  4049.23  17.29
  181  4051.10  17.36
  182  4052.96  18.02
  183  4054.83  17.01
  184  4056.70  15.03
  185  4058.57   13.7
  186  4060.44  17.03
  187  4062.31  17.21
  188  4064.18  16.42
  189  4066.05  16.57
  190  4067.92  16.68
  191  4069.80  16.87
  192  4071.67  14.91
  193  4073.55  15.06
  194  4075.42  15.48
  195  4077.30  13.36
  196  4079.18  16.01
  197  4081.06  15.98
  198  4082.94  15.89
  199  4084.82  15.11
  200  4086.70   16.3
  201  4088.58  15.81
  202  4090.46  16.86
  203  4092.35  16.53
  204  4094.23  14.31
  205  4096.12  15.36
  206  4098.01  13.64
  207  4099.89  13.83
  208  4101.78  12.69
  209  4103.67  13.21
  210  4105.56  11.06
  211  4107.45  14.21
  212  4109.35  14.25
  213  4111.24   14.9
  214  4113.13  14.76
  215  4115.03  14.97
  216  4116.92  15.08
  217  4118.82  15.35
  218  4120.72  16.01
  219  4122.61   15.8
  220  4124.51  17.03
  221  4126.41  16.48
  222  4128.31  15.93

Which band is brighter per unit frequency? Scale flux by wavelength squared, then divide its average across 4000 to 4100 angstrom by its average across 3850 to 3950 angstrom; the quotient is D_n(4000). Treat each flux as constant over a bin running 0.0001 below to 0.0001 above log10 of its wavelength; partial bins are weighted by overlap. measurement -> 1.4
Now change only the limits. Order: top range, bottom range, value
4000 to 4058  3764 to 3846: 1.71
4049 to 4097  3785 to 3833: 1.58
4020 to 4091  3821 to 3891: 1.48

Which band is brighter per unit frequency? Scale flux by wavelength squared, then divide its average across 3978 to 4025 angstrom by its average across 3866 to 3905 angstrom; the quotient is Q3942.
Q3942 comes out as 1.3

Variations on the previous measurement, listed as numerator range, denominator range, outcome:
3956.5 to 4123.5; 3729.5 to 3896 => 1.49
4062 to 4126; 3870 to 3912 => 1.33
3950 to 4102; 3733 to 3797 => 1.74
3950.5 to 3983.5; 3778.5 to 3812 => 1.09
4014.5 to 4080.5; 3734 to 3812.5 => 1.85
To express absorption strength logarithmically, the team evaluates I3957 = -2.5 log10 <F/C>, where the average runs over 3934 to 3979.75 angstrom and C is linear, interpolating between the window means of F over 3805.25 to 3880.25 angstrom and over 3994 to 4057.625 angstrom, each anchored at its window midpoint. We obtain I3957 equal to 0.28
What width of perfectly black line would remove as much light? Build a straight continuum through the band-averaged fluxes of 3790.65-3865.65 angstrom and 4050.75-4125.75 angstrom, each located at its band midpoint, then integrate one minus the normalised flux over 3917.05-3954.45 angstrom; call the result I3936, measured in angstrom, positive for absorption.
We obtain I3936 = 2.5 angstrom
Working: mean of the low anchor 11.9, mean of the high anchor 15.4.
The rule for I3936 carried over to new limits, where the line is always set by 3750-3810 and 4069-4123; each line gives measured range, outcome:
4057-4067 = -1.1 angstrom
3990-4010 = -3.7 angstrom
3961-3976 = 5.1 angstrom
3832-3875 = -4.9 angstrom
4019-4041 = -4.5 angstrom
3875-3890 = 1.0 angstrom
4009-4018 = -2.1 angstrom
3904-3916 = -1.9 angstrom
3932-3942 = 2.6 angstrom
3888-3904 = -0.5 angstrom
